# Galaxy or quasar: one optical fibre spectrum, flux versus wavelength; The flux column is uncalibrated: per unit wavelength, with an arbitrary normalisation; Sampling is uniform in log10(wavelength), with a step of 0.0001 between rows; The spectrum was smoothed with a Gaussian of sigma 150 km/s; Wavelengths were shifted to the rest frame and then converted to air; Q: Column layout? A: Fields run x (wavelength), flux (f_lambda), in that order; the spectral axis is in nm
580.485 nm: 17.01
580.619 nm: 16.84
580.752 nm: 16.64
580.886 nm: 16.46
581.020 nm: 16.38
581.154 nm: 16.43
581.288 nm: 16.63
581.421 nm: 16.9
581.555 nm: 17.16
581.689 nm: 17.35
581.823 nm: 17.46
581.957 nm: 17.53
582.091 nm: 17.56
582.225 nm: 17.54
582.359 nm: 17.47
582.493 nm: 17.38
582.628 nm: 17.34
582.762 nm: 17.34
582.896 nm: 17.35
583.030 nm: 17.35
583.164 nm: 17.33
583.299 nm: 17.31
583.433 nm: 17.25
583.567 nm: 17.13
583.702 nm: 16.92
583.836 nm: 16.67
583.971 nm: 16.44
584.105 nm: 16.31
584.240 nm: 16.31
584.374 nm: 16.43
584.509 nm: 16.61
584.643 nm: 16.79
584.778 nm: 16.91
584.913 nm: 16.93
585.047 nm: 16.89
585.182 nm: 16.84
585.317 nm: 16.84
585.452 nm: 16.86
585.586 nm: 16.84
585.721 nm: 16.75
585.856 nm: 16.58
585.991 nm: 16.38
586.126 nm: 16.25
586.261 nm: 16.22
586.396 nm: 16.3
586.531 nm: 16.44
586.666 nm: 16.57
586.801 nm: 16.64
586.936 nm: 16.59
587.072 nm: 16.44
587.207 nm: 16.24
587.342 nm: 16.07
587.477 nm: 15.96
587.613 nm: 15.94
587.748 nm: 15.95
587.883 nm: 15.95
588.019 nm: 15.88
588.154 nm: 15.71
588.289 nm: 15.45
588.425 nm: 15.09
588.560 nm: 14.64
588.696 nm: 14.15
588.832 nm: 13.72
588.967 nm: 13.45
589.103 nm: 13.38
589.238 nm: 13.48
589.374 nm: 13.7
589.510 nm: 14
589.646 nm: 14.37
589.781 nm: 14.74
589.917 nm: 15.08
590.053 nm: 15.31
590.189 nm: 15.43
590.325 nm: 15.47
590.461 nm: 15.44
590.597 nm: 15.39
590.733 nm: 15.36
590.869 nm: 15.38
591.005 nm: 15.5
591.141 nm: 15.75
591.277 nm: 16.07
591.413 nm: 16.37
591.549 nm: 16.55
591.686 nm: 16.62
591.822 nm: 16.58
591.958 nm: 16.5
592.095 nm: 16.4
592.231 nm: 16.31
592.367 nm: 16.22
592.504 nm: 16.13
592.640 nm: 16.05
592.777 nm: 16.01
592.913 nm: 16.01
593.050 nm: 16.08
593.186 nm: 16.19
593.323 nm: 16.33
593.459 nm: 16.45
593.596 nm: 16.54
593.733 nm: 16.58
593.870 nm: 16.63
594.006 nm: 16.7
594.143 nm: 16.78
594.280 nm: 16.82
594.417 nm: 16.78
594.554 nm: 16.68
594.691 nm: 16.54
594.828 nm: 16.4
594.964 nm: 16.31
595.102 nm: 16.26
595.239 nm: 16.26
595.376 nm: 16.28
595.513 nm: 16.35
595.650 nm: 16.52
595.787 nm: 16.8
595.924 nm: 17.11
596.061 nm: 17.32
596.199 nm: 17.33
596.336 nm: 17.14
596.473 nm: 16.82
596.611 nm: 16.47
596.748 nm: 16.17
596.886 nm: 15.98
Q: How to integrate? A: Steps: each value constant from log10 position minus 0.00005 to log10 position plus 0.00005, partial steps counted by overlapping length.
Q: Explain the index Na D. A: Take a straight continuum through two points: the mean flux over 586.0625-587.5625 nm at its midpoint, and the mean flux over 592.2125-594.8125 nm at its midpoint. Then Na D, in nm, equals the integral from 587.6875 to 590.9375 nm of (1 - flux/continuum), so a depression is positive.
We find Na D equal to 0.30 nm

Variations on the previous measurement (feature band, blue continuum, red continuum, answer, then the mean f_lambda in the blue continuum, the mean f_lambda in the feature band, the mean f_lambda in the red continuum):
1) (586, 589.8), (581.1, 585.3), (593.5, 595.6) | 0.33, 17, 15.4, 16.5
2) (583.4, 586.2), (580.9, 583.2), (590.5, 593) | 0.03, 17.2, 16.7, 16.1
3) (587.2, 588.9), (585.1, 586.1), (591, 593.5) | 0.12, 16.7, 15.4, 16.2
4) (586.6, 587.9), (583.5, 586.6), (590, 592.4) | 0.01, 16.6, 16.2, 15.9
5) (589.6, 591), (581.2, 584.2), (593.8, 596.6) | 0.14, 17.2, 15.2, 16.7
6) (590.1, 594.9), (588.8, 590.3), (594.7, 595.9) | -0.25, 14.3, 16.2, 16.4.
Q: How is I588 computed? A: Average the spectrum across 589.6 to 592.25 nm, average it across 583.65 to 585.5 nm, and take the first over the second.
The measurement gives 0.9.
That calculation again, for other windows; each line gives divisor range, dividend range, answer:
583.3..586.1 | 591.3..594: 0.98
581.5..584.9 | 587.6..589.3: 0.87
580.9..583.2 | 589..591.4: 0.87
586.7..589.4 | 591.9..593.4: 1.06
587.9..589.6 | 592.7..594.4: 1.14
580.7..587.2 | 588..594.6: 0.93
